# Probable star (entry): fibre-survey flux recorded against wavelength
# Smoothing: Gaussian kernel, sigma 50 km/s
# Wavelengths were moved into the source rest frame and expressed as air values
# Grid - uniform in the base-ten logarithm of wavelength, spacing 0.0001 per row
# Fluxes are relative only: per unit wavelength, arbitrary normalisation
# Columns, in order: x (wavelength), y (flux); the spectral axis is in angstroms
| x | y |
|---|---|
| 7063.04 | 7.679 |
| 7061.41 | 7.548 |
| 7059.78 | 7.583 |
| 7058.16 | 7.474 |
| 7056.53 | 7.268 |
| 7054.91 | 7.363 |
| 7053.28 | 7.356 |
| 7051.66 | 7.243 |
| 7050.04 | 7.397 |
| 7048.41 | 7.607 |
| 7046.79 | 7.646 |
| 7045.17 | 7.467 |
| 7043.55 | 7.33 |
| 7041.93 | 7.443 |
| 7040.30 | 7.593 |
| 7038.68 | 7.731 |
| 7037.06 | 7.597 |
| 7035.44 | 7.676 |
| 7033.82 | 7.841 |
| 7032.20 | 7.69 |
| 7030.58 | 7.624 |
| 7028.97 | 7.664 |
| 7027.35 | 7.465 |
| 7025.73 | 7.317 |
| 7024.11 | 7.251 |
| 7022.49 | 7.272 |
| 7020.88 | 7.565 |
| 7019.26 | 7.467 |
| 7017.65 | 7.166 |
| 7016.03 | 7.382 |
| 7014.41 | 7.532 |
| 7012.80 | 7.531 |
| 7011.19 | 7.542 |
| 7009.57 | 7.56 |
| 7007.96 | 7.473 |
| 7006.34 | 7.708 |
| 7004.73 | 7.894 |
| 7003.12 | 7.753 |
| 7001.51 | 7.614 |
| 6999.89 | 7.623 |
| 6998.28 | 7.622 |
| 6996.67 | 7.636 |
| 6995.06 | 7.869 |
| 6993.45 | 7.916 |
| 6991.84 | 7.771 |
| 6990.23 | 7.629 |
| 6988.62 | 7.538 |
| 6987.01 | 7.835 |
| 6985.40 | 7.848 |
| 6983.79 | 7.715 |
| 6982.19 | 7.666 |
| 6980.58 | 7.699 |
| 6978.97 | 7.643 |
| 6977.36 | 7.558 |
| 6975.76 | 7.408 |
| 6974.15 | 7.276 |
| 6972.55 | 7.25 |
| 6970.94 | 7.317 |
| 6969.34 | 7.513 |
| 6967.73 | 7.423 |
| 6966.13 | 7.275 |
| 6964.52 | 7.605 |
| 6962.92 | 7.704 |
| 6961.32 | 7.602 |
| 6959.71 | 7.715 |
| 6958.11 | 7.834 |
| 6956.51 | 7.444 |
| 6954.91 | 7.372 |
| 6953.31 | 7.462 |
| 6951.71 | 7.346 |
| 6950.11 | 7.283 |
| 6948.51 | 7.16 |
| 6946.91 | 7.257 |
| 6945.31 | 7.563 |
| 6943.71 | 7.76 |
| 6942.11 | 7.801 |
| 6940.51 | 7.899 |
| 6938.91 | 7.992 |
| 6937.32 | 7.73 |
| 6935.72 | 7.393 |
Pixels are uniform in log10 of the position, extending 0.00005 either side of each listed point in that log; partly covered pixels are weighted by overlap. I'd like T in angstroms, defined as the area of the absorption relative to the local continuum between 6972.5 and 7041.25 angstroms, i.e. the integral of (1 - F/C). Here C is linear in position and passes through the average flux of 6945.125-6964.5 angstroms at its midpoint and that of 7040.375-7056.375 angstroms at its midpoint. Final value -1.3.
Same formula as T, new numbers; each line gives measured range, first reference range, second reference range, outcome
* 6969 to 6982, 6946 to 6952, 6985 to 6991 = 0.2 angstroms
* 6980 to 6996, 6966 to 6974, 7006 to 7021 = -0.7 angstroms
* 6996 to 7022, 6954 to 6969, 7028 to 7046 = 0.1 angstroms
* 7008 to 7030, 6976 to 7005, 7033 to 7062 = 0.5 angstroms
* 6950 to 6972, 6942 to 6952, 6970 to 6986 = 0.0 angstroms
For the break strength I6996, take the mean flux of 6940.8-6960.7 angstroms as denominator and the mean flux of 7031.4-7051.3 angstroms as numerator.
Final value 1.0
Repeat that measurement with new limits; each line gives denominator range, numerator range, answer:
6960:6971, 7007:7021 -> 0.99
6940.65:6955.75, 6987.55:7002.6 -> 1.03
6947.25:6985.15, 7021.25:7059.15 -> 1.00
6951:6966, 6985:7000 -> 1.02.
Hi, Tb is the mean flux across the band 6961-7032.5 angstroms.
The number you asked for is 7.56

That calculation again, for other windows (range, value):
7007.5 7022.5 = 7.46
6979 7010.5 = 7.7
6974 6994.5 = 7.67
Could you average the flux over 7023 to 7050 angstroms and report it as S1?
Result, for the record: 7.55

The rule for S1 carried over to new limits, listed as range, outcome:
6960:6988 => 7.55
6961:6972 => 7.48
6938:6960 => 7.56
